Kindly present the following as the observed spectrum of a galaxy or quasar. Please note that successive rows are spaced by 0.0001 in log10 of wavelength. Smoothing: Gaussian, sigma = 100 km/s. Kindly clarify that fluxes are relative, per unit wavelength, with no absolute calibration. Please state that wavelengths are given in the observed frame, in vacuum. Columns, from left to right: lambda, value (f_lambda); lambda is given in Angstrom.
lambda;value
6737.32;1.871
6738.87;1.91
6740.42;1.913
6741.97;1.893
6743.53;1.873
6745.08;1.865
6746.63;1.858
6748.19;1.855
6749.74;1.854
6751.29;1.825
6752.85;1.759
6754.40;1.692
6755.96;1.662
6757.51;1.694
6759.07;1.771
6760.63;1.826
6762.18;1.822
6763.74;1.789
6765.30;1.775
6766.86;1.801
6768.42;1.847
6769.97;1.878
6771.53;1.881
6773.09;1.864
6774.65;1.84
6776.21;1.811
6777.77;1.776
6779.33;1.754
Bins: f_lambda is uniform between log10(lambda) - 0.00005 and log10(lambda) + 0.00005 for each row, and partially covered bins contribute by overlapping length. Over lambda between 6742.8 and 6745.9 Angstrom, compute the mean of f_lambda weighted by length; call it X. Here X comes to 1.87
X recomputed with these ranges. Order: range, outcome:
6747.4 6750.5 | 1.85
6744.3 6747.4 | 1.87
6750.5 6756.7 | 1.74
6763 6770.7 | 1.82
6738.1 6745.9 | 1.89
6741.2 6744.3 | 1.88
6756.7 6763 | 1.78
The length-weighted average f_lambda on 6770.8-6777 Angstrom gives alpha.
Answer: 1.85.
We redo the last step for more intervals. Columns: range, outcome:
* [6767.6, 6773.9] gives 1.87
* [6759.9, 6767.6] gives 1.8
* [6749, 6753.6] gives 1.81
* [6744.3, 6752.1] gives 1.85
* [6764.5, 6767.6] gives 1.79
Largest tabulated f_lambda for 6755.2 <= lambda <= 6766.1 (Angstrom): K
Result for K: 1.826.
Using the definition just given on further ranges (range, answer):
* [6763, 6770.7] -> 1.878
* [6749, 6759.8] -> 1.854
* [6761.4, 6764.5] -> 1.822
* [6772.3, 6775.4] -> 1.864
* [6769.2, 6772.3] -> 1.881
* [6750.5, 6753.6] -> 1.825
